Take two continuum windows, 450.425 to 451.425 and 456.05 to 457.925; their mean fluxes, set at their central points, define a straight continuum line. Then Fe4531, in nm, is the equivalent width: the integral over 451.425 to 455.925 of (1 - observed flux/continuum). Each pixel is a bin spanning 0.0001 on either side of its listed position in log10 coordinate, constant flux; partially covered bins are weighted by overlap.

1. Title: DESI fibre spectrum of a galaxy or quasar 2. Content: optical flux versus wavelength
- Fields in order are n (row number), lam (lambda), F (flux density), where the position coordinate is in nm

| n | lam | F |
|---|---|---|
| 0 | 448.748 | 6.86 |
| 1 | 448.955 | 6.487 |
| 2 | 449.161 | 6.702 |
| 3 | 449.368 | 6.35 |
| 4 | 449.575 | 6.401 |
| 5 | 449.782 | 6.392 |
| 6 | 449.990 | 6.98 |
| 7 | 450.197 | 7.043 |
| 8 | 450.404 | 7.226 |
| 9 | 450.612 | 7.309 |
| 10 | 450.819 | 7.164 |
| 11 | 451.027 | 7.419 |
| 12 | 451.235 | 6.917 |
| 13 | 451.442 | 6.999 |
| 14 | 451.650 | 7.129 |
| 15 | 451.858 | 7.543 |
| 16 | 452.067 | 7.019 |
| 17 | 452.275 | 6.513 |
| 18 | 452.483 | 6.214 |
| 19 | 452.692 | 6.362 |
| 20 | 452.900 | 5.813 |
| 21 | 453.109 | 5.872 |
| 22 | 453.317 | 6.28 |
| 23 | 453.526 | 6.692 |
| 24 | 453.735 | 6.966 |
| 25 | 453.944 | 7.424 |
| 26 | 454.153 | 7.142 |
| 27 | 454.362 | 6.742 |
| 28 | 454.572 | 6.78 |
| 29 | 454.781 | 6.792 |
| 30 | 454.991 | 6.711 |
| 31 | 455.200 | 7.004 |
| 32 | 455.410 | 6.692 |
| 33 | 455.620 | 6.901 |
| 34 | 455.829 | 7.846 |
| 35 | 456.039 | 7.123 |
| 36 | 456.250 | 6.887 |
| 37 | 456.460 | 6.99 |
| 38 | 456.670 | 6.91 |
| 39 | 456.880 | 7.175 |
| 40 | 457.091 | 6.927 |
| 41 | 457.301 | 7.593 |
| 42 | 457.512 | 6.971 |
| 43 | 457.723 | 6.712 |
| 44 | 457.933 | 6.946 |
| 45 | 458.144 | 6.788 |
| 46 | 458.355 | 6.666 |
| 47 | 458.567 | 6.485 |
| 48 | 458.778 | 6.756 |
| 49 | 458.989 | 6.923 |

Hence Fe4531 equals 0.21 nm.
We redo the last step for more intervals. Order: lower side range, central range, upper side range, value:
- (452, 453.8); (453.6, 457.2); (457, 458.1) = -0.14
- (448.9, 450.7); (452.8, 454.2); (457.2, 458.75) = 0.05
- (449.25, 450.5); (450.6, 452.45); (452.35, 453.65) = -0.17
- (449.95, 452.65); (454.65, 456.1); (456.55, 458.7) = -0.01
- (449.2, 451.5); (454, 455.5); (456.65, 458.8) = 0.01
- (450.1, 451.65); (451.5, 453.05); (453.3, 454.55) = 0.09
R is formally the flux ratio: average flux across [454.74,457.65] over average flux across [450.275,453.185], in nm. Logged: 1.03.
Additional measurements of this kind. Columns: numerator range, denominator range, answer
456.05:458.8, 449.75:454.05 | 1.01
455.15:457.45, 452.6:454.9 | 1.07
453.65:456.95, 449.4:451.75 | 1.00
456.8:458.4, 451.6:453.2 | 1.07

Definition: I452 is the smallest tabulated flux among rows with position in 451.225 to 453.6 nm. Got 5.813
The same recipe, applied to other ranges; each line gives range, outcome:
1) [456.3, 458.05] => 6.712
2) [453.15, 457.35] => 6.28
